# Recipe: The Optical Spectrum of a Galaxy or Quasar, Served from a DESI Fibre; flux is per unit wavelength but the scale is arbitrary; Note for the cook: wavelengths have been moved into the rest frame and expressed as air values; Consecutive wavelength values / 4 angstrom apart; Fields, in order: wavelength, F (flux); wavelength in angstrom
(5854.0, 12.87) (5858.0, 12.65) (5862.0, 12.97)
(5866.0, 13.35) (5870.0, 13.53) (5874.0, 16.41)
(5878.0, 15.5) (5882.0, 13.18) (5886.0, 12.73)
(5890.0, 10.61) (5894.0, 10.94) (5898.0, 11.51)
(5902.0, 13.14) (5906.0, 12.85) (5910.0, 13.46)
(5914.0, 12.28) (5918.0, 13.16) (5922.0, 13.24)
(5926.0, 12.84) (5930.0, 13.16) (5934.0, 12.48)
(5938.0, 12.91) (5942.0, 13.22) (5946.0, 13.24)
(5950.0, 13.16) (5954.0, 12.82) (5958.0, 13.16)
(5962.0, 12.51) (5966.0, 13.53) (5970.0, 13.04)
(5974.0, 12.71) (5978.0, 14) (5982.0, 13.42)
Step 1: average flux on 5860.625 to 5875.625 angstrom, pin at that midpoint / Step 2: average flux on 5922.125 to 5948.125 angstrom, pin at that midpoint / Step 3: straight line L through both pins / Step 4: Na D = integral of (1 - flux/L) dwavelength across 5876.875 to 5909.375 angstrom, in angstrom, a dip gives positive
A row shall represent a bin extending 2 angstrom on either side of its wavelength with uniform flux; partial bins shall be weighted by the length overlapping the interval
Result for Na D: 2.7 angstrom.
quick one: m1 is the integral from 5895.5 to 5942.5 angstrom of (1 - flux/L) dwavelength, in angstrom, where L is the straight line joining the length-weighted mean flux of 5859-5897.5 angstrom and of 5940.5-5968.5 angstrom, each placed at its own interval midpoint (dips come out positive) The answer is 1.1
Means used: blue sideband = 13.2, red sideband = 13.1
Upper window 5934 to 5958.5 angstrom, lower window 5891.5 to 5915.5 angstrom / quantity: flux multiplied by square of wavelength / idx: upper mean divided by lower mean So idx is 1.07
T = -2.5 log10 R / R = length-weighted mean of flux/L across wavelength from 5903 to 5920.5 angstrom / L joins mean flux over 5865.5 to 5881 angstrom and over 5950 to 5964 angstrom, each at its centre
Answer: 0.07 mag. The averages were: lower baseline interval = 14.7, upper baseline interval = 12.9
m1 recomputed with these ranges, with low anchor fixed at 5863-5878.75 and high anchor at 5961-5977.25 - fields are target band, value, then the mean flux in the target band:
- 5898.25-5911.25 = 1.0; 12.9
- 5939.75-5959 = 0.3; 13.1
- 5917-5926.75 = 0.5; 13.1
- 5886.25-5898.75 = 2.6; 11.2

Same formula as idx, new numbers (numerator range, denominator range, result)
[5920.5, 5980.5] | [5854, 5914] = 1.03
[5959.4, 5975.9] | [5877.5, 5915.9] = 1.06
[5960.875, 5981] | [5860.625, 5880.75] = 0.95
